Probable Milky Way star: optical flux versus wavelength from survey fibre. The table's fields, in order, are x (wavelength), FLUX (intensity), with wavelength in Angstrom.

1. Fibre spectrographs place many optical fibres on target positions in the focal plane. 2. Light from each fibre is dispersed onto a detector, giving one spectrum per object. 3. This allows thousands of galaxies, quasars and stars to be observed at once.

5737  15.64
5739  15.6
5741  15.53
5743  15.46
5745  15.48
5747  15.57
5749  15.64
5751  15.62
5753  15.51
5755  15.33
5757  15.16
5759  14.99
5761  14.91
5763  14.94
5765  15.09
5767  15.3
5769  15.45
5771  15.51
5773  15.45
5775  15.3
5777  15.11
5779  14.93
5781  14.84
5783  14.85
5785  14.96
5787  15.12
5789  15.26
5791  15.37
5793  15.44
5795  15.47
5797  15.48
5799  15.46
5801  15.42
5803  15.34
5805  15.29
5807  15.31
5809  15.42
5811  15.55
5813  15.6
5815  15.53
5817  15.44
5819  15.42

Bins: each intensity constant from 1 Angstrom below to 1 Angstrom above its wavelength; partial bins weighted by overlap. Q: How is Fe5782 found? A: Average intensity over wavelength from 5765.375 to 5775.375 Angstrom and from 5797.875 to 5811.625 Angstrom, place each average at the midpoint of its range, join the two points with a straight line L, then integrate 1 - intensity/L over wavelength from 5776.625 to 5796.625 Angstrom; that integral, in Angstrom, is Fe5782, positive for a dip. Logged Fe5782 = 0.3 Angstrom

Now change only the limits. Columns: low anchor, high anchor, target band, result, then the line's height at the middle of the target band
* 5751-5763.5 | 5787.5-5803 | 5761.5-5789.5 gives 0.3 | 15.3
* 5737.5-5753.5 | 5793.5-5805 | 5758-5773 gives 0.3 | 15.5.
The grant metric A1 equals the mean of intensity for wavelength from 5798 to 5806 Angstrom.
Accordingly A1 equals 15.4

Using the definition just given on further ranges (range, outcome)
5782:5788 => 15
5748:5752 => 15.6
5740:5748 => 15.5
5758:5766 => 15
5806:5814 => 15.5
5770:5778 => 15.3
